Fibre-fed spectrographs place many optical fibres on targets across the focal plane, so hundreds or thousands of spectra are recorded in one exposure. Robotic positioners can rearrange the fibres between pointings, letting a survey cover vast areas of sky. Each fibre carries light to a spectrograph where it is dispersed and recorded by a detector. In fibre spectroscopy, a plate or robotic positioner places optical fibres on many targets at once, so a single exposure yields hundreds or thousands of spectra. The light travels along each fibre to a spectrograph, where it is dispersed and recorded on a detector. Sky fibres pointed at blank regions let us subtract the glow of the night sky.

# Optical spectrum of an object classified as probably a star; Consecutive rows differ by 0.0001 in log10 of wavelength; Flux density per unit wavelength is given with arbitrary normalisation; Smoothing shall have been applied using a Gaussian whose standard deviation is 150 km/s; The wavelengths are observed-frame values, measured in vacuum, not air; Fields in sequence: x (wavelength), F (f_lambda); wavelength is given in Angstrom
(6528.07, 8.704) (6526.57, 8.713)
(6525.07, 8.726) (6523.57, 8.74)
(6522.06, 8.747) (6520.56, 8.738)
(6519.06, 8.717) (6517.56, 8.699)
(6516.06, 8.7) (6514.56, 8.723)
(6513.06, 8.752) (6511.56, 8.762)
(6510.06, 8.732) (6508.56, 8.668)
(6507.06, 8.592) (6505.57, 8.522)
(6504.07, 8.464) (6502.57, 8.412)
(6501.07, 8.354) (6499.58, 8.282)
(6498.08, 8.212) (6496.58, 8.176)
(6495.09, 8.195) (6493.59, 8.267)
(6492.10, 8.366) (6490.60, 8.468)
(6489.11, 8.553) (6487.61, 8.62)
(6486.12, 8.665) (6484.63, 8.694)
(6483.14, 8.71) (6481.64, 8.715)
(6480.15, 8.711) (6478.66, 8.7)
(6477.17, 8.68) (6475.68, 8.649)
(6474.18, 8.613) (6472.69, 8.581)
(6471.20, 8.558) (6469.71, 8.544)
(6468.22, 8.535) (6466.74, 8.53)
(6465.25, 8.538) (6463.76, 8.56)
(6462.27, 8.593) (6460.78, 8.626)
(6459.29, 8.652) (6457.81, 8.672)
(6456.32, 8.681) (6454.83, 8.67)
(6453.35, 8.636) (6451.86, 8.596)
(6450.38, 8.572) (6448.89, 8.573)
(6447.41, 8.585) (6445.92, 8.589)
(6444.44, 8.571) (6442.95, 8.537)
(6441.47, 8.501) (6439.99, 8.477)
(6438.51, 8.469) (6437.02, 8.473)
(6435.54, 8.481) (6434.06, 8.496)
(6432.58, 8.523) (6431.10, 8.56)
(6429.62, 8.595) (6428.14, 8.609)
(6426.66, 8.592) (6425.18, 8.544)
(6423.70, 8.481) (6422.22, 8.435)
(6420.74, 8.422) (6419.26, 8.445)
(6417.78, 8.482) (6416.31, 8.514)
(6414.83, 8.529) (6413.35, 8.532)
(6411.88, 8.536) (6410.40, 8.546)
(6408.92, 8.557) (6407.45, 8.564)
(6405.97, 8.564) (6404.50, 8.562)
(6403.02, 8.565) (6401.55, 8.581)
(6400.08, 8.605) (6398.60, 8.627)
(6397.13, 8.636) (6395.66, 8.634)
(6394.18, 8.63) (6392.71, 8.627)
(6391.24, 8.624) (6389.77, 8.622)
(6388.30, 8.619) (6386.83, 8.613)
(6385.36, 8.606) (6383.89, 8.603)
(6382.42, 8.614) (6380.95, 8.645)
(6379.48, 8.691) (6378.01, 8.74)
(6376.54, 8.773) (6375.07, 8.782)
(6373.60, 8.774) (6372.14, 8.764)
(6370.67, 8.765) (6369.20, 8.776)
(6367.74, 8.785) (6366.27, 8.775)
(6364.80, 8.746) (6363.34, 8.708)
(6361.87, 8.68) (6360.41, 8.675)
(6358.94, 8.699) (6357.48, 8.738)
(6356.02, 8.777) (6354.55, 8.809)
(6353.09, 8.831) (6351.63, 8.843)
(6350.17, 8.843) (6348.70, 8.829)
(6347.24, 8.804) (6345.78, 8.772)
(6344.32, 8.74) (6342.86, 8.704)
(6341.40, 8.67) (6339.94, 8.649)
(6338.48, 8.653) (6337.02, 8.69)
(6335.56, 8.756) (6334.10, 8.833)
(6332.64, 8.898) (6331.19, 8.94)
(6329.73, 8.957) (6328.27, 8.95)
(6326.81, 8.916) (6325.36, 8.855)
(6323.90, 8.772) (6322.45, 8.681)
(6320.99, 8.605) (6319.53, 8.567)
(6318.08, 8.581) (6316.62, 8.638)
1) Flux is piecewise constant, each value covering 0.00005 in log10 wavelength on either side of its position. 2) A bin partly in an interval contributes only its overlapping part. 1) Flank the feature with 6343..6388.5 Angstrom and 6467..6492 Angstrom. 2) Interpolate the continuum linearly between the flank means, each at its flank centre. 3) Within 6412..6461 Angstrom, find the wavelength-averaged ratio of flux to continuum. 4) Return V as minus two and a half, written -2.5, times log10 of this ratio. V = 0.014 mag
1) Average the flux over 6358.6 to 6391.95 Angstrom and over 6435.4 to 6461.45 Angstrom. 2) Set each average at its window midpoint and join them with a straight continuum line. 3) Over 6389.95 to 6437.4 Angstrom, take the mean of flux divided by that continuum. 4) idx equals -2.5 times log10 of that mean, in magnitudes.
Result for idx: 0.011 mag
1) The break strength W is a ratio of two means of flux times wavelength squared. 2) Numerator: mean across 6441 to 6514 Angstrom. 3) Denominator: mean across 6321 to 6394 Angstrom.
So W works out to 1.0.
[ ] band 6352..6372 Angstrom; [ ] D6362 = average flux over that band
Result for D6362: 8.75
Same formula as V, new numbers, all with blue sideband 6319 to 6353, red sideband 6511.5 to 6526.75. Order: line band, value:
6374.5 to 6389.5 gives 0.01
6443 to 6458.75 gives 0.02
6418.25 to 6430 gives 0.03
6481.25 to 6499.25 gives 0.04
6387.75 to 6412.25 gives 0.02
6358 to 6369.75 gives 0.01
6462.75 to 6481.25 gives 0.02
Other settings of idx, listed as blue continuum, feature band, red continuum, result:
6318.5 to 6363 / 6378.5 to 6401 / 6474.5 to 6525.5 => 0.01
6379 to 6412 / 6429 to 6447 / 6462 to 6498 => 0.01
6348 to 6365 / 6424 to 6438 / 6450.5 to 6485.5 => 0.02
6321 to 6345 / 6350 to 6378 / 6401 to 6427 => -0.01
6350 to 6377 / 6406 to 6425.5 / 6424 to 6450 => 0.01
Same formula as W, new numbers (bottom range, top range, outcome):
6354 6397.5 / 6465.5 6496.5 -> 1.02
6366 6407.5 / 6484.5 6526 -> 1.02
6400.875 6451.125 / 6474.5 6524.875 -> 1.03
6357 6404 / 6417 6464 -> 1.00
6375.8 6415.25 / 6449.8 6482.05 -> 1.02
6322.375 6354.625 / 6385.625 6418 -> 0.99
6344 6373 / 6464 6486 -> 1.02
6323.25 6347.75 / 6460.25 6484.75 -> 1.02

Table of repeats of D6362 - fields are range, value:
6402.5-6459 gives 8.55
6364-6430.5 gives 8.62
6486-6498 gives 8.39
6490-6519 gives 8.5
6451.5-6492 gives 8.62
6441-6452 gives 8.57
